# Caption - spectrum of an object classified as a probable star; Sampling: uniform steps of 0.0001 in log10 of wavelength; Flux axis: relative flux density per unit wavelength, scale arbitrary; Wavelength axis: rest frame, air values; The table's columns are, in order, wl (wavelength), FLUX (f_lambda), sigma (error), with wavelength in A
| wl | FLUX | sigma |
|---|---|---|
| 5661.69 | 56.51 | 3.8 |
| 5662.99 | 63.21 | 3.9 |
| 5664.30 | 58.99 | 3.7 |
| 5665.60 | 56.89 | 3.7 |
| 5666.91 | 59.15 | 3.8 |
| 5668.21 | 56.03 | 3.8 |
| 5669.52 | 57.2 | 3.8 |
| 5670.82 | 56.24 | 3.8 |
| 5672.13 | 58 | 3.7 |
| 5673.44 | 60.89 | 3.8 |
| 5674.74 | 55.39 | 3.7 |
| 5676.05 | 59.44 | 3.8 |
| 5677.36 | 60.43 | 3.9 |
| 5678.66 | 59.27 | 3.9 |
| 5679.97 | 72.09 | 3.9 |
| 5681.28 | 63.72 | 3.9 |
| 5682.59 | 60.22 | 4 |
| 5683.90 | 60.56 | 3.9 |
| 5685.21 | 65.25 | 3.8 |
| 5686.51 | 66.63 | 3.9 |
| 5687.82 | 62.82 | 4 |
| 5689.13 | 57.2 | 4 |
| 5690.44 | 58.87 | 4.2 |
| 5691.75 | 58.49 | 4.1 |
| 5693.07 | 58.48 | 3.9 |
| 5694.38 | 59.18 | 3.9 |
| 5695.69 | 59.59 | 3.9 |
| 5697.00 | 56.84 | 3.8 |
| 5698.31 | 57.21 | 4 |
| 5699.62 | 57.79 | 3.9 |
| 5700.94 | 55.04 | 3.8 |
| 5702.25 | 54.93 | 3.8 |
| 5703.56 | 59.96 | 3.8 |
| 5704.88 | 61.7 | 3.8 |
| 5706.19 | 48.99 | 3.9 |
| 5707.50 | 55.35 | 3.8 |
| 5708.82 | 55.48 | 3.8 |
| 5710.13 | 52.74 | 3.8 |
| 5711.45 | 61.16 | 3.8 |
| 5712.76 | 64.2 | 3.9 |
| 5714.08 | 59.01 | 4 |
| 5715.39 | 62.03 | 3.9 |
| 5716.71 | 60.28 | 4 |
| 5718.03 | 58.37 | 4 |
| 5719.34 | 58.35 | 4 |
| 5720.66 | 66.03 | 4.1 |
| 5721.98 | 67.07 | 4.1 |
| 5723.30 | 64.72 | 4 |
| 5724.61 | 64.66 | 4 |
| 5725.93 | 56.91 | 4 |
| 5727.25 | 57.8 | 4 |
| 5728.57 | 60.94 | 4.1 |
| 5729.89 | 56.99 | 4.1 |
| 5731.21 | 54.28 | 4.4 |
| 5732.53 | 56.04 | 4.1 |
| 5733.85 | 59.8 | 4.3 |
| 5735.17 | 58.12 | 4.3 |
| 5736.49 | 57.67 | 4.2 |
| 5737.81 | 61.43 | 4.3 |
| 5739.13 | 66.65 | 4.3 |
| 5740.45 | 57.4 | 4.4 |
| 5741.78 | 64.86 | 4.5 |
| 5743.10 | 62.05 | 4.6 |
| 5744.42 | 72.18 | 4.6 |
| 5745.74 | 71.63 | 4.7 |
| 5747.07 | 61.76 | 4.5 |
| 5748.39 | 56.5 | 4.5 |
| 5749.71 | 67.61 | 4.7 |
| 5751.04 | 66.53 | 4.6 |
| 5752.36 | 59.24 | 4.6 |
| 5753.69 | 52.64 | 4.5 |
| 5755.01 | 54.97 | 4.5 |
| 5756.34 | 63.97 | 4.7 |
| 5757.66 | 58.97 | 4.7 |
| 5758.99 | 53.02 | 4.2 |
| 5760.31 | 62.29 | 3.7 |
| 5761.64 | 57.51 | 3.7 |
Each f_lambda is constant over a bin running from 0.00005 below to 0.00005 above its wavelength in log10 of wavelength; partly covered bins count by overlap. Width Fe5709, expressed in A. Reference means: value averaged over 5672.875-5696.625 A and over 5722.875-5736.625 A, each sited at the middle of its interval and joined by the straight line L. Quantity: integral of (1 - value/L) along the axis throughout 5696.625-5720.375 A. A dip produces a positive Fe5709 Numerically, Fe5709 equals 0.78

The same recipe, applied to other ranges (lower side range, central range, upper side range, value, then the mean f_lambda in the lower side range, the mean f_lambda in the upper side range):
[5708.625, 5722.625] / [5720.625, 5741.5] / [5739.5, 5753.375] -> 0.6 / 60.6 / 63.7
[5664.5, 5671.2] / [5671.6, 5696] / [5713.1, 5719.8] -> -1.2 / 57.3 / 59.9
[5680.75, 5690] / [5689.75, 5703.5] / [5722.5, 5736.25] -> 0.8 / 62.3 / 59.1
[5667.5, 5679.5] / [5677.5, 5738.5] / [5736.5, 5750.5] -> 1.4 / 58.3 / 63.9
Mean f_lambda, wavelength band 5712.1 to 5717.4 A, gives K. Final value 61.4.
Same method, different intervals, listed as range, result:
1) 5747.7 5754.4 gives 60.5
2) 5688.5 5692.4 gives 58.2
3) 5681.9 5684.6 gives 60.4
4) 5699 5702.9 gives 55.8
